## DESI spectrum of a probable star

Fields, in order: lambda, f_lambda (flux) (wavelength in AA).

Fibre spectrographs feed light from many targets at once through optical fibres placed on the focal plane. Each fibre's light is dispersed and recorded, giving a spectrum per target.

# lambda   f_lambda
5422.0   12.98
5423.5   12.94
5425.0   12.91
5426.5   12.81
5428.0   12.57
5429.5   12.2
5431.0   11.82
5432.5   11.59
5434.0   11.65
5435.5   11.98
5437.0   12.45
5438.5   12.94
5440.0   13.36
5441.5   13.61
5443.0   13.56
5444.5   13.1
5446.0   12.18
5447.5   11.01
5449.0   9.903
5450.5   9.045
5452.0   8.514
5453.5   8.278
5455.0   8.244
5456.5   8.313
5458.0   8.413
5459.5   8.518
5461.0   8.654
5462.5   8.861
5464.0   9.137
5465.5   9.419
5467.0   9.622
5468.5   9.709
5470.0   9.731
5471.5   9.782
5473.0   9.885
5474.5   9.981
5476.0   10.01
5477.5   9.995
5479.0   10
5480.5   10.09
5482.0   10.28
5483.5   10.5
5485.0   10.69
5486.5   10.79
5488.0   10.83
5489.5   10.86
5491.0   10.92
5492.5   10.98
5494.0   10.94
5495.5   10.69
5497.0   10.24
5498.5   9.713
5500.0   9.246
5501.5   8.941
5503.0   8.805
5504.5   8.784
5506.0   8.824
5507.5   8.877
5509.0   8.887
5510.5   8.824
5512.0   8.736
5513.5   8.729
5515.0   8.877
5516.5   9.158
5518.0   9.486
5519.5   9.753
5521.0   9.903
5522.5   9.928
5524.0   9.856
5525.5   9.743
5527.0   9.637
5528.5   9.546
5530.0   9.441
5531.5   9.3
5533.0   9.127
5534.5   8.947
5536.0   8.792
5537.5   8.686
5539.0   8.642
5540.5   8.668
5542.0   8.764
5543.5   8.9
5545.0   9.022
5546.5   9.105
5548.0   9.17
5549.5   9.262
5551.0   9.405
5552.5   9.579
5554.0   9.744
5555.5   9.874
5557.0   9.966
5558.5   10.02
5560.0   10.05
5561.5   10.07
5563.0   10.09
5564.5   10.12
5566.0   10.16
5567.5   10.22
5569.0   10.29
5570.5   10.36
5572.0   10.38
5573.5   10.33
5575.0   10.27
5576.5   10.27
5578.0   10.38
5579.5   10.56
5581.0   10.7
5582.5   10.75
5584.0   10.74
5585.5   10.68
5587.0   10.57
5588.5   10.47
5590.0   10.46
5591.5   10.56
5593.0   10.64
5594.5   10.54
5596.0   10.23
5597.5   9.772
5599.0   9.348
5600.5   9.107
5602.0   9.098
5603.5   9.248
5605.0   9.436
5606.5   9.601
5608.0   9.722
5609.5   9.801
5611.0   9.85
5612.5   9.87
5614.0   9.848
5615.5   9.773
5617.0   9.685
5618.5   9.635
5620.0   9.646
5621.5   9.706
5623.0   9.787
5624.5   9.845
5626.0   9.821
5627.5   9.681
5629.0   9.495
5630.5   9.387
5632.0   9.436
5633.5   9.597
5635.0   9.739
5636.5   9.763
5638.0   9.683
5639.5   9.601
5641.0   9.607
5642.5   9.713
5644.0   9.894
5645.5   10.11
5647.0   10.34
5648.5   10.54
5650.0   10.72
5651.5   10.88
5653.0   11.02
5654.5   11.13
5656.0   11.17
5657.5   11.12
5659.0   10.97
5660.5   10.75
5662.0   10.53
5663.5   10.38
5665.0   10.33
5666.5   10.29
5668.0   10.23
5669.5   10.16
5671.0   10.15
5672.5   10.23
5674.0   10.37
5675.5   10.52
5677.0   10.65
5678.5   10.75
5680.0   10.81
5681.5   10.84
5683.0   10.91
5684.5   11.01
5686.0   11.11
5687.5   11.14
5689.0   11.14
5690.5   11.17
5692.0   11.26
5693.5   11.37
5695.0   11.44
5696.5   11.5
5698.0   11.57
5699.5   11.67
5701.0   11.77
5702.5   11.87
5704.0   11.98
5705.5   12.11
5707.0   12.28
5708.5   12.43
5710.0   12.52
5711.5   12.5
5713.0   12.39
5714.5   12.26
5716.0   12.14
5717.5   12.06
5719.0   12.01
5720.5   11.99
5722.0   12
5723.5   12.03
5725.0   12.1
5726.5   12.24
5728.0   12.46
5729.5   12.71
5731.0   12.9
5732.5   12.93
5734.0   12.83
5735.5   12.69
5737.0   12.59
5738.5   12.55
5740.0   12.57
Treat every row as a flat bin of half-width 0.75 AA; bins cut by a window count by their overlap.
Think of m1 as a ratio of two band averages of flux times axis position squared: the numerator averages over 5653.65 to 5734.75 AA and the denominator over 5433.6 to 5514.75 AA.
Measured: 1.2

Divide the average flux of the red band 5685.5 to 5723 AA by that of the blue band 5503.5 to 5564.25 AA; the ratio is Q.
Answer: 1.27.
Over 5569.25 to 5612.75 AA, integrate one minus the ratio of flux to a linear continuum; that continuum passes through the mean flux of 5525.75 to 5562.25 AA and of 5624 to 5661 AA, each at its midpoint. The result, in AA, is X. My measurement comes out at -1.9 AA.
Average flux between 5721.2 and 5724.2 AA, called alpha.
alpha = 12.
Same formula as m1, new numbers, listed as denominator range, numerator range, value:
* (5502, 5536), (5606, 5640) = 1.09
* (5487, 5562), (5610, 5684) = 1.12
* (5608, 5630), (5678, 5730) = 1.24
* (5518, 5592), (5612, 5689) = 1.08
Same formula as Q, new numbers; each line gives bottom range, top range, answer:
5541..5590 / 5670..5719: 1.14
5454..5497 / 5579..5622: 1.02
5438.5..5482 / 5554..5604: 1.01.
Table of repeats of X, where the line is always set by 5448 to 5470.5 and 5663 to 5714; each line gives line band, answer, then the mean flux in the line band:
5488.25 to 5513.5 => -0.7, 9.64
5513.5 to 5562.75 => 1.8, 9.39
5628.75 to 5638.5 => 1.0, 9.59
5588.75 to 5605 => 0.7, 9.9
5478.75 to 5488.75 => -1.4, 10.5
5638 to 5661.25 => 0.8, 10.5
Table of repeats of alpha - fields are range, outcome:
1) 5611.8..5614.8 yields 9.86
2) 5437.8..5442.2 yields 13.3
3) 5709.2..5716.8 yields 12.4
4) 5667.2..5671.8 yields 10.2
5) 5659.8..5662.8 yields 10.6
